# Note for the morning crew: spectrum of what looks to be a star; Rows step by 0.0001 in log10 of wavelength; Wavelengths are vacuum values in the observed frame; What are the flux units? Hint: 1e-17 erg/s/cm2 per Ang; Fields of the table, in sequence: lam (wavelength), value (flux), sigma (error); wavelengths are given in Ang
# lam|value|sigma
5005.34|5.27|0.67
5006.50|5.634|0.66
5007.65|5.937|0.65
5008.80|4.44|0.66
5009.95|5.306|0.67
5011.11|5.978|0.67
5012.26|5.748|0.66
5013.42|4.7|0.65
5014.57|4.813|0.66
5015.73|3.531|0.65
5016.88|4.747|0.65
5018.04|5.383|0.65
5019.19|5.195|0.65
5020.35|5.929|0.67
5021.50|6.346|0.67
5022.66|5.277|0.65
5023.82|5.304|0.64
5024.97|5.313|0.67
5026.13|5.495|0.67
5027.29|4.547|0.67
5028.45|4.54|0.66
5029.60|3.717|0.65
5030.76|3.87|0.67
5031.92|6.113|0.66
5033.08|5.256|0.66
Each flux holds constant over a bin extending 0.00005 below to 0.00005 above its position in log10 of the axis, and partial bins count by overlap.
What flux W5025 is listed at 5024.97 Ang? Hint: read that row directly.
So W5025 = 5.313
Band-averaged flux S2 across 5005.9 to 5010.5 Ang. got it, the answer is 5.33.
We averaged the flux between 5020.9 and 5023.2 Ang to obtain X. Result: 5.83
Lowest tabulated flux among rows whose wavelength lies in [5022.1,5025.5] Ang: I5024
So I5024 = 5.277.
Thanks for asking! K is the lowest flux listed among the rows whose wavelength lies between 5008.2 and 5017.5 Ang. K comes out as 3.531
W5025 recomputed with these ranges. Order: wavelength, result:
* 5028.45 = 4.54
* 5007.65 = 5.937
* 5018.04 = 5.383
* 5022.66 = 5.277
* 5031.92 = 6.113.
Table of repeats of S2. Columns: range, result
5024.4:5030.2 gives 4.72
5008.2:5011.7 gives 5.26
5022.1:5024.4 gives 5.3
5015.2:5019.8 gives 4.74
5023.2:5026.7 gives 5.37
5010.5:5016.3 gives 4.95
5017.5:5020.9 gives 5.5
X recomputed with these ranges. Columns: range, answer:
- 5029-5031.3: 3.81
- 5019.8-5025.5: 5.64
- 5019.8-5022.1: 6.14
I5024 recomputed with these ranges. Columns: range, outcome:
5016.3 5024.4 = 4.747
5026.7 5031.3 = 3.717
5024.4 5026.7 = 5.313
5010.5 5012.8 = 5.748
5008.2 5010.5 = 4.44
